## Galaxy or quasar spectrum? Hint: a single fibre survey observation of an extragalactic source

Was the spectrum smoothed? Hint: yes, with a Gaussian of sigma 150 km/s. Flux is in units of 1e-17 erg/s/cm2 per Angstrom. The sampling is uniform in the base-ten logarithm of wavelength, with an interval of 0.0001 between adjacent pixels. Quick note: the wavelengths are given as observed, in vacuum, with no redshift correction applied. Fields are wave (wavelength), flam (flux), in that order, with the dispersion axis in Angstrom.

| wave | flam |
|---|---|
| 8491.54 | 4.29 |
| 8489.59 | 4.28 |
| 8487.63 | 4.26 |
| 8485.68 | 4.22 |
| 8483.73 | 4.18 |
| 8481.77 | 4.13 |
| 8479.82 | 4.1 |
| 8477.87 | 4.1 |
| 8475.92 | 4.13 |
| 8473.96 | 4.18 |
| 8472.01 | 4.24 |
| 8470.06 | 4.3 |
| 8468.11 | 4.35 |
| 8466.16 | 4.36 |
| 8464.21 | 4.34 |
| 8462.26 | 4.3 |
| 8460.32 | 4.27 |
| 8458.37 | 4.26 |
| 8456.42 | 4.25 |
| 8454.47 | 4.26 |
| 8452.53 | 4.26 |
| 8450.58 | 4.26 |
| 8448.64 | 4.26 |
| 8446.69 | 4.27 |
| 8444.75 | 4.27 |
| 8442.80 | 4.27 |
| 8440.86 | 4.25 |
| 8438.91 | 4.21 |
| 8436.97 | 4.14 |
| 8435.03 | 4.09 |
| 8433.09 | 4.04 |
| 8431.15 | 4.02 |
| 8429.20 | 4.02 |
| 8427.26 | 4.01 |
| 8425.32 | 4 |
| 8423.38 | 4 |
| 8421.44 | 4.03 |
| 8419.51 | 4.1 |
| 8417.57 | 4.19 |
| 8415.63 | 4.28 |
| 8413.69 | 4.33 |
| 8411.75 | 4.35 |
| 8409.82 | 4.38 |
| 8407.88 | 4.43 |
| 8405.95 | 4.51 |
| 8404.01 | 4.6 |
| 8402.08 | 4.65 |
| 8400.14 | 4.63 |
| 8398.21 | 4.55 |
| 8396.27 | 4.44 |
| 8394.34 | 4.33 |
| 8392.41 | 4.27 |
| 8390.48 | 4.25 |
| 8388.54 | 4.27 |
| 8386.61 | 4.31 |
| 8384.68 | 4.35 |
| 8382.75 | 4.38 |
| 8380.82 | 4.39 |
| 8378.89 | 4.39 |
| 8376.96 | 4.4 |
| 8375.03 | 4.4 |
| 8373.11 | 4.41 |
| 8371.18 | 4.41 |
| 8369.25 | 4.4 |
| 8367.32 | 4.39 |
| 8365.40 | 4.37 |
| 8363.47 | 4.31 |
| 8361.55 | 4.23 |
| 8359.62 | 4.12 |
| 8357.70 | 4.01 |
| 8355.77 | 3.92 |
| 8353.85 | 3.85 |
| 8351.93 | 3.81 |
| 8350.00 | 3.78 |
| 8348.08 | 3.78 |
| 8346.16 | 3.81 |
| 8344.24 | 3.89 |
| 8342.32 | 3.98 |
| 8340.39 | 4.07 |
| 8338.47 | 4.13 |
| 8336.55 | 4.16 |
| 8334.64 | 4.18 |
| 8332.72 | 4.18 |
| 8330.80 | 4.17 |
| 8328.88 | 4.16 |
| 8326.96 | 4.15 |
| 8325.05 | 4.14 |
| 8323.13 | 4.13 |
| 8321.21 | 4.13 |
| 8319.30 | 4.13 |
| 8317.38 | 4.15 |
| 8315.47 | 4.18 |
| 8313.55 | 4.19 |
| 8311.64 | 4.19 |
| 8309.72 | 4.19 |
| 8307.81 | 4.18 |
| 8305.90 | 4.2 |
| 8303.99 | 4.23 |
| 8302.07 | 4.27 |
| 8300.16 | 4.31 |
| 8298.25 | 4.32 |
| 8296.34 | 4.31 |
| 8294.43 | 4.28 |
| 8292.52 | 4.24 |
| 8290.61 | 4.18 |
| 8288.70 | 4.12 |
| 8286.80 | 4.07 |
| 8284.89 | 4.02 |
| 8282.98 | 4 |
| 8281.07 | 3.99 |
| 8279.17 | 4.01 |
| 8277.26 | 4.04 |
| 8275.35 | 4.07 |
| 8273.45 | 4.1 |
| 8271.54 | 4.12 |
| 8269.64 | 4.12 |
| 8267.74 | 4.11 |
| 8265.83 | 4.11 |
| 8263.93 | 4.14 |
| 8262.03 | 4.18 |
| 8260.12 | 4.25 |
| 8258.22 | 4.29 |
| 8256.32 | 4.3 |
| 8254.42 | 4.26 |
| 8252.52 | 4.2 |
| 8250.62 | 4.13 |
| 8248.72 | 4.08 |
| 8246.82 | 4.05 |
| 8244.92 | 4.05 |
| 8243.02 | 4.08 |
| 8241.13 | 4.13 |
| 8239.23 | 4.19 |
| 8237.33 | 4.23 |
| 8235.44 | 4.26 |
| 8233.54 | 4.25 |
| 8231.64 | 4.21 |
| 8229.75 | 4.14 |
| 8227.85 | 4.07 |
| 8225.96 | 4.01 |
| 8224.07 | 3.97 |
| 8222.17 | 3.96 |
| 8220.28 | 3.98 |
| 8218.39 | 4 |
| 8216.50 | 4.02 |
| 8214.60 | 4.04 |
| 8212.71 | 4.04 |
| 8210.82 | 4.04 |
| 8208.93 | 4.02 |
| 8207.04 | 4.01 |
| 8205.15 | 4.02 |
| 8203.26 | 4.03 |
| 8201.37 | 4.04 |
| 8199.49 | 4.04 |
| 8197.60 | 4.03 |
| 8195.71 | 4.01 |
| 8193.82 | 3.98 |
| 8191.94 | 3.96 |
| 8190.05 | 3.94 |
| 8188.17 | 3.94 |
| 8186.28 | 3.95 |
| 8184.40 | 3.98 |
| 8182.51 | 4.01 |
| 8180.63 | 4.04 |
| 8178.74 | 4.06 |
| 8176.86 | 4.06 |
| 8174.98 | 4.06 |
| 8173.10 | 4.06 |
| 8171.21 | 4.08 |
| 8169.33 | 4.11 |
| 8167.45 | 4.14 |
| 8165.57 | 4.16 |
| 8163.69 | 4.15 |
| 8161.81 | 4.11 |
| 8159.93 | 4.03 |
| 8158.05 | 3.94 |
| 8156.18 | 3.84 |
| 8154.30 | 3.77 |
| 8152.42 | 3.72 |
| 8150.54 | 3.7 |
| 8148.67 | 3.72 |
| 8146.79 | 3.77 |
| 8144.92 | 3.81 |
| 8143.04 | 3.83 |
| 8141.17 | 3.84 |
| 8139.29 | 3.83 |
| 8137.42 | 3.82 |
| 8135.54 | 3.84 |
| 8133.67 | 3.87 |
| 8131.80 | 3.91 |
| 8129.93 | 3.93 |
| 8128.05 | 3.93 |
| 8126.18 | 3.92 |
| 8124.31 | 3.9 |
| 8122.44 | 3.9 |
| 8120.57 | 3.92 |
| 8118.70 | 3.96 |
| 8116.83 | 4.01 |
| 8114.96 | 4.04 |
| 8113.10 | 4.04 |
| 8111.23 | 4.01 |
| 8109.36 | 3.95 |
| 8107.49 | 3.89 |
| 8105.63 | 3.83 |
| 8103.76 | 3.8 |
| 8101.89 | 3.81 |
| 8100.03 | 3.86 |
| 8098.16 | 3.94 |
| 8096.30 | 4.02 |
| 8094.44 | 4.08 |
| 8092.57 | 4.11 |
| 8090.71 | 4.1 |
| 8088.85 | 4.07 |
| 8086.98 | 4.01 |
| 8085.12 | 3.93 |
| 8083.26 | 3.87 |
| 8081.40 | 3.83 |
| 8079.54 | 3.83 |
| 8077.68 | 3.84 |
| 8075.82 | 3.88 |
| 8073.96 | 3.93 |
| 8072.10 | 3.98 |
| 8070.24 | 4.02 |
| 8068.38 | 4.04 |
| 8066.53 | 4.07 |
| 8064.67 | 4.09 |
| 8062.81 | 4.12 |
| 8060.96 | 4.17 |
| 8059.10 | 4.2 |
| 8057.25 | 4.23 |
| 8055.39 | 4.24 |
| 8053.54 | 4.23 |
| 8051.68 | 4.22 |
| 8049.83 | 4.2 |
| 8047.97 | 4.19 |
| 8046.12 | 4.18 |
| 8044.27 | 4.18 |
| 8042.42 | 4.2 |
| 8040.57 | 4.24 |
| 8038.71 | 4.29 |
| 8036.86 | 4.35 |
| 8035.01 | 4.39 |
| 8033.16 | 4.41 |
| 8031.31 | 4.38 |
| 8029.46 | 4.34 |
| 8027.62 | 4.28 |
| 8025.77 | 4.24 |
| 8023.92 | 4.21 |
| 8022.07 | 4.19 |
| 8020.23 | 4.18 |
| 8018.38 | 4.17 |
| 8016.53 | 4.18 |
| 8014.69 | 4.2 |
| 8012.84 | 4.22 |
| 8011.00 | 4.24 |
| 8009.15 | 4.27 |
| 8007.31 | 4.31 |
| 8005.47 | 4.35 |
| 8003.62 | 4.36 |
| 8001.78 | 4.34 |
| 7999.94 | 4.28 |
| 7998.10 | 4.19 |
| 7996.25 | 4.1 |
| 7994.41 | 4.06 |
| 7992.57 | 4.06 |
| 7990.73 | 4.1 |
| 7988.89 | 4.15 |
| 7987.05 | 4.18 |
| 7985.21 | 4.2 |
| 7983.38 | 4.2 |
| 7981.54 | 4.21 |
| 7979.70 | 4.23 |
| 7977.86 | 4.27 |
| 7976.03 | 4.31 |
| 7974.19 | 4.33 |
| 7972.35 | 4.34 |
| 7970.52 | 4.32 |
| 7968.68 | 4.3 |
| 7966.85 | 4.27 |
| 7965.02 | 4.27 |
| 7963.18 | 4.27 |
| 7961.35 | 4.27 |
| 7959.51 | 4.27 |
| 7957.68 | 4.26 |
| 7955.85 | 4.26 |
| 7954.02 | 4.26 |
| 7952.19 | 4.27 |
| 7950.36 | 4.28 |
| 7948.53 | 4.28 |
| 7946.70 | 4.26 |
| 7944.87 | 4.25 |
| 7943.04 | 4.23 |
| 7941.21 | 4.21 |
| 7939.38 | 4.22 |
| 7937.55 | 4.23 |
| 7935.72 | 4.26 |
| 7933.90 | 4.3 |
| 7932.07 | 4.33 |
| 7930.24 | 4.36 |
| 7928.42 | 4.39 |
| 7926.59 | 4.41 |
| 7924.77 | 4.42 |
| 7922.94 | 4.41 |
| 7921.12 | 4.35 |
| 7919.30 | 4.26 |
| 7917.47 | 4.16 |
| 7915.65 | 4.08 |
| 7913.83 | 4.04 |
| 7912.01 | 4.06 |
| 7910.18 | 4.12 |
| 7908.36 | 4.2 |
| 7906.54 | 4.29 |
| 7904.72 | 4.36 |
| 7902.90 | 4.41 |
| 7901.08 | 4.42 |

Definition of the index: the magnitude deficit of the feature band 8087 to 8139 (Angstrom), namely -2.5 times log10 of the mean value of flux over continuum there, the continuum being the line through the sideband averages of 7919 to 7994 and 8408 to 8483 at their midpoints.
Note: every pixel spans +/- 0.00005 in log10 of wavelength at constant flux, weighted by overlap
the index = 0.081 mag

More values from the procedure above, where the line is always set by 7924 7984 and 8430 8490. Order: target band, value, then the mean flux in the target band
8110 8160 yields 0.10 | 3.88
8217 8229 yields 0.06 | 4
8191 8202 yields 0.06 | 4.01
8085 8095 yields 0.05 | 4.06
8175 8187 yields 0.06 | 4.02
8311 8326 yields 0.02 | 4.15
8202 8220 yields 0.06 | 4.02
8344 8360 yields 0.10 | 3.88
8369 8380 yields -0.04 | 4.4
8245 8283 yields 0.03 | 4.13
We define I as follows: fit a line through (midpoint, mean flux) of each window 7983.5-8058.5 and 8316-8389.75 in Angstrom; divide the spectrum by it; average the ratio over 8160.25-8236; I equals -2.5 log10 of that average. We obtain 0.04 mag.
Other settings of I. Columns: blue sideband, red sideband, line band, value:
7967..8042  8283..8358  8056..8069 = 0.022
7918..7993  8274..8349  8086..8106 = 0.065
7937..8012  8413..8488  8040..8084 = 0.040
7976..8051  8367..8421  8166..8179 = 0.054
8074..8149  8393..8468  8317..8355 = 0.034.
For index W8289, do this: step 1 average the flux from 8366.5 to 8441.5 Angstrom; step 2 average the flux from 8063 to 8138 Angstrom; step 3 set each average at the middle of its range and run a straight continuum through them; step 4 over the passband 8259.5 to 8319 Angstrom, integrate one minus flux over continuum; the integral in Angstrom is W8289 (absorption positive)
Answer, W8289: 0.12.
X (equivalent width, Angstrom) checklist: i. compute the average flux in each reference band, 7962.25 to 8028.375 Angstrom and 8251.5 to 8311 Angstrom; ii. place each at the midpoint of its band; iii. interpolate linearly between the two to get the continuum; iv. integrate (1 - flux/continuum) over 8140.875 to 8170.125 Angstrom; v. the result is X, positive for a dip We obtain 2.0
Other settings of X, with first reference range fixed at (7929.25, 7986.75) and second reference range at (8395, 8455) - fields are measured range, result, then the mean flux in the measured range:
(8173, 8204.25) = 1.9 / 4.01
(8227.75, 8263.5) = 0.7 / 4.18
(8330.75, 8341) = 0.3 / 4.15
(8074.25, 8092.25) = 1.4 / 3.94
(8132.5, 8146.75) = 1.5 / 3.83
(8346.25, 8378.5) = 0.8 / 4.16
